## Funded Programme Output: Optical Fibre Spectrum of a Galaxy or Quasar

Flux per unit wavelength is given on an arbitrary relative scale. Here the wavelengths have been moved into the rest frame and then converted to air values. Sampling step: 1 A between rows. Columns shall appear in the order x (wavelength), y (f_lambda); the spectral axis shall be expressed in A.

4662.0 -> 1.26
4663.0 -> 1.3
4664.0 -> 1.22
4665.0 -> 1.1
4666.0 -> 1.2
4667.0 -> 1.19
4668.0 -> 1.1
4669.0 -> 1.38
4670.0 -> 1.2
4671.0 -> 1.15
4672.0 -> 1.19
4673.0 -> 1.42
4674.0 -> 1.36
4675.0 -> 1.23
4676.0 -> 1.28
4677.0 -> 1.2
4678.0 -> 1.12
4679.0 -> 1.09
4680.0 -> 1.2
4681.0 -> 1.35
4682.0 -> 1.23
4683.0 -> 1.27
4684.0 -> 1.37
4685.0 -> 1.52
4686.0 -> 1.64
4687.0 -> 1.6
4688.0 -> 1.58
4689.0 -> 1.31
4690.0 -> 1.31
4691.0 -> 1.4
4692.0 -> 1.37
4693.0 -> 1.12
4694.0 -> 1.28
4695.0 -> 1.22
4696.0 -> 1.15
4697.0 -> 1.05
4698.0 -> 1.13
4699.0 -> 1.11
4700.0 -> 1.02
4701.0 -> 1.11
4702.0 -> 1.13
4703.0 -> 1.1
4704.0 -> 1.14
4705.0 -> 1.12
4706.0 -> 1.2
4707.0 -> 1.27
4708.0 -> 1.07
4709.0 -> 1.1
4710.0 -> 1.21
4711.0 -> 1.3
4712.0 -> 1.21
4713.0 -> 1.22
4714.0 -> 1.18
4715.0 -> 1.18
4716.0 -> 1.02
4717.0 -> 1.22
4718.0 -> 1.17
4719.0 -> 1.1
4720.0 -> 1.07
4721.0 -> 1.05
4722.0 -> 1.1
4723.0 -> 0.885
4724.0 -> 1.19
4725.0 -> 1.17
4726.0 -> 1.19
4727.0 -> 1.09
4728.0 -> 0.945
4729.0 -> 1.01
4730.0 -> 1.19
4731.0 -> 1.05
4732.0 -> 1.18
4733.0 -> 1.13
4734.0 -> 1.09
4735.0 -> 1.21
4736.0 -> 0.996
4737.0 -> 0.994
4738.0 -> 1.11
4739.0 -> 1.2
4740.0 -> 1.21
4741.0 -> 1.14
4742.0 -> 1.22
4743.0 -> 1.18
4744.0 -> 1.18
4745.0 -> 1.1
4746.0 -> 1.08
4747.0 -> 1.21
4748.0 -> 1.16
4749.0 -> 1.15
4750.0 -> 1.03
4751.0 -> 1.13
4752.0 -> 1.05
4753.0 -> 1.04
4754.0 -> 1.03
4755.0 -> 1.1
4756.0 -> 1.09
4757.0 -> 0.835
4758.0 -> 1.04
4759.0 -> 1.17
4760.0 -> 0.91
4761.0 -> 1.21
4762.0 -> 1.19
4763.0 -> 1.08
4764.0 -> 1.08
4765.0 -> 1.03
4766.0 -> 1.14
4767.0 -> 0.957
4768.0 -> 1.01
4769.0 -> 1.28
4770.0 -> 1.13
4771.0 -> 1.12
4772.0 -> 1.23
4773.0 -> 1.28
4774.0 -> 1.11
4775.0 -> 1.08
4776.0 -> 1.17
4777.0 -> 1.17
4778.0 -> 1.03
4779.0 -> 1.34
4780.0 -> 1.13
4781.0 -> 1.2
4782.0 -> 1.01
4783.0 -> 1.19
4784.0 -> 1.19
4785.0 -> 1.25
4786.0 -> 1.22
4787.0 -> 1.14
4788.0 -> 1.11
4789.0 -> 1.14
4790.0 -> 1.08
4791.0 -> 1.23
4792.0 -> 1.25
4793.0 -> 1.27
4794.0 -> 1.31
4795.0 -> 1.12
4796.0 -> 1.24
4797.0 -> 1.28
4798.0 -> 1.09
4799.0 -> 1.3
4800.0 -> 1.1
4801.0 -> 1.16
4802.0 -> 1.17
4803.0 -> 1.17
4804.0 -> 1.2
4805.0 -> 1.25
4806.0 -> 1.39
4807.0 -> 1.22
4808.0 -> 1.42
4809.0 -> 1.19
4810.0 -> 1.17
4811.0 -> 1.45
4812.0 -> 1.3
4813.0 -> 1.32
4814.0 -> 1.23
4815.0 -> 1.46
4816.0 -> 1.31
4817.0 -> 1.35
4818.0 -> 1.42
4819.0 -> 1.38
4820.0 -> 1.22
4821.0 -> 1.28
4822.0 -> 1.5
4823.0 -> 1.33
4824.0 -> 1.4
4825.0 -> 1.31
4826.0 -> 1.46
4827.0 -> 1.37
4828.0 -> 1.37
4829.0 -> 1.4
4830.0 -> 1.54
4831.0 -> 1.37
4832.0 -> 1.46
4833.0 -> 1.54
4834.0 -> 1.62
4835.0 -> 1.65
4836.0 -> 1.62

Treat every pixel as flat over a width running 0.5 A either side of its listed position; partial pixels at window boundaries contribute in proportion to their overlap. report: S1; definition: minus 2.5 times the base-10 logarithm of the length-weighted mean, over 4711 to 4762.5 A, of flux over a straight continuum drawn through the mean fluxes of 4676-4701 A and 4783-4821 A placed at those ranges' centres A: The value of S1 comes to 0.14 mag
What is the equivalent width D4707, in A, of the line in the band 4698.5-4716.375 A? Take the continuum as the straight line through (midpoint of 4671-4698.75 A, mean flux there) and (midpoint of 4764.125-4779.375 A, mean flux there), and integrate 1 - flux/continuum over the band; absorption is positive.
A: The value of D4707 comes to 1.4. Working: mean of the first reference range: 1.29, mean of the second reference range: 1.14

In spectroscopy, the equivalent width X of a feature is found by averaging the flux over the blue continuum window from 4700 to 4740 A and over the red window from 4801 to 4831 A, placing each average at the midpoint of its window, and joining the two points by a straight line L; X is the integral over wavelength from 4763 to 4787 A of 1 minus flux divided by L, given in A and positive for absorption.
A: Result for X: 1.89 A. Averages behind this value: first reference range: 1.13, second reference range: 1.33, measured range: 1.14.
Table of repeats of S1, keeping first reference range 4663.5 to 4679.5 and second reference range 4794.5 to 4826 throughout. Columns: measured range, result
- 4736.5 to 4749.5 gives 0.09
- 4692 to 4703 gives 0.08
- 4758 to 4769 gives 0.16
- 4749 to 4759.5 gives 0.19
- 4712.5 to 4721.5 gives 0.09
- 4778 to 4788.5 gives 0.09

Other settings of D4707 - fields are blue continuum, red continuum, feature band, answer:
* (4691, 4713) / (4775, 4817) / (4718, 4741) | 1.6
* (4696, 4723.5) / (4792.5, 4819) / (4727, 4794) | 4.3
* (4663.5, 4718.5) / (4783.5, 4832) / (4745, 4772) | 3.6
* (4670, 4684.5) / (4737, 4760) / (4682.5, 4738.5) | 0.0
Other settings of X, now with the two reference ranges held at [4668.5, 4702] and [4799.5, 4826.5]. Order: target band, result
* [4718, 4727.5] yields 1.35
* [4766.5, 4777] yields 1.25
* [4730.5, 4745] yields 1.69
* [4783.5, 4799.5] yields 1.18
